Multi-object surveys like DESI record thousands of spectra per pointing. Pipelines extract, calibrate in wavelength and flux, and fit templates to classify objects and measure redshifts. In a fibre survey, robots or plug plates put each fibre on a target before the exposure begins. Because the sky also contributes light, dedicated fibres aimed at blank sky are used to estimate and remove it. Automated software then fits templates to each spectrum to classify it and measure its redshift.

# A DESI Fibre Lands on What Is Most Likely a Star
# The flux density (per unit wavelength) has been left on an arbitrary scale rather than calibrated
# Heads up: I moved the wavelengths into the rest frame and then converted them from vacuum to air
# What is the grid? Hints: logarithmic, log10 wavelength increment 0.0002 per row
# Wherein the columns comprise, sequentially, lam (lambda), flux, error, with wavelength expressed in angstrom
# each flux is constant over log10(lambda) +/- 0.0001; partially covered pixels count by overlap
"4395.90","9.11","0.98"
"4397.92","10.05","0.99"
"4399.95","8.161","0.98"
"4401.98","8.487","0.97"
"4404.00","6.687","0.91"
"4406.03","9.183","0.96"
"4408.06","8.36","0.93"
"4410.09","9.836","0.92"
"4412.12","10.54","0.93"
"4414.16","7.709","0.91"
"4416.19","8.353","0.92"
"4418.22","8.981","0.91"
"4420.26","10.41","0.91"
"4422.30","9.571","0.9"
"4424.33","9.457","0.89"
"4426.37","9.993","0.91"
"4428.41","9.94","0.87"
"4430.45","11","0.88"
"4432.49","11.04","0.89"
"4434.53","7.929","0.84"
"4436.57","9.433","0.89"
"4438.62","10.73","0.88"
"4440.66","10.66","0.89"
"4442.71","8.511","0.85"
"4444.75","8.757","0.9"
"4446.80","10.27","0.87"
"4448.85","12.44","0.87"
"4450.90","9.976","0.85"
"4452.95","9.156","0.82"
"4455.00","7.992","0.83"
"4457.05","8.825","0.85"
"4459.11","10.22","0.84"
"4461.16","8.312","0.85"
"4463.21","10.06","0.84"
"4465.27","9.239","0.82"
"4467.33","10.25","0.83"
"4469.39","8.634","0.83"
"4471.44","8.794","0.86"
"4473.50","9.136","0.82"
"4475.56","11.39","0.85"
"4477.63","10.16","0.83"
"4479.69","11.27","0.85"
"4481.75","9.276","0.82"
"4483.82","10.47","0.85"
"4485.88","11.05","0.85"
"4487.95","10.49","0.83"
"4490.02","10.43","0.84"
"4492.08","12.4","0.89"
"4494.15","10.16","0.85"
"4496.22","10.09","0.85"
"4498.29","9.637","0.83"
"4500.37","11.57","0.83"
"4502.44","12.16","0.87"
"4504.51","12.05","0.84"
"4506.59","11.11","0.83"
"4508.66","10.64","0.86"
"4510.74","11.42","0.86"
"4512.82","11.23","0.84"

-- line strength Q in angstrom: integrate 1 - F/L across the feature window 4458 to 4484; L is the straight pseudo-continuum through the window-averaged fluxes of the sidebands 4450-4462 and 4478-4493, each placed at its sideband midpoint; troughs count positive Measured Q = 0.4 angstrom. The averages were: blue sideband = 9.08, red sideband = 10.7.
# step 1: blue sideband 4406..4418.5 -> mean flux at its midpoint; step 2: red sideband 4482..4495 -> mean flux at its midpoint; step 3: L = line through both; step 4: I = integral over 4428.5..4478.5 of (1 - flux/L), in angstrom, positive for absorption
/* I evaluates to 1.1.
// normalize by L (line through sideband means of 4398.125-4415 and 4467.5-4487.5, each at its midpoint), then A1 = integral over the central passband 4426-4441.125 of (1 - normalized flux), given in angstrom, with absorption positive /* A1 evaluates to -1.4 angstrom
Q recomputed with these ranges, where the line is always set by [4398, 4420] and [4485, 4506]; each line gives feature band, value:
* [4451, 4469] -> 1.4 angstrom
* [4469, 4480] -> 0.6 angstrom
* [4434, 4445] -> 0.1 angstrom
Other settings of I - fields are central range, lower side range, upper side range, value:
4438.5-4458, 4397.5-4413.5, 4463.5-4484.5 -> -0.45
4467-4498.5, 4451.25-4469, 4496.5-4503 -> -0.11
